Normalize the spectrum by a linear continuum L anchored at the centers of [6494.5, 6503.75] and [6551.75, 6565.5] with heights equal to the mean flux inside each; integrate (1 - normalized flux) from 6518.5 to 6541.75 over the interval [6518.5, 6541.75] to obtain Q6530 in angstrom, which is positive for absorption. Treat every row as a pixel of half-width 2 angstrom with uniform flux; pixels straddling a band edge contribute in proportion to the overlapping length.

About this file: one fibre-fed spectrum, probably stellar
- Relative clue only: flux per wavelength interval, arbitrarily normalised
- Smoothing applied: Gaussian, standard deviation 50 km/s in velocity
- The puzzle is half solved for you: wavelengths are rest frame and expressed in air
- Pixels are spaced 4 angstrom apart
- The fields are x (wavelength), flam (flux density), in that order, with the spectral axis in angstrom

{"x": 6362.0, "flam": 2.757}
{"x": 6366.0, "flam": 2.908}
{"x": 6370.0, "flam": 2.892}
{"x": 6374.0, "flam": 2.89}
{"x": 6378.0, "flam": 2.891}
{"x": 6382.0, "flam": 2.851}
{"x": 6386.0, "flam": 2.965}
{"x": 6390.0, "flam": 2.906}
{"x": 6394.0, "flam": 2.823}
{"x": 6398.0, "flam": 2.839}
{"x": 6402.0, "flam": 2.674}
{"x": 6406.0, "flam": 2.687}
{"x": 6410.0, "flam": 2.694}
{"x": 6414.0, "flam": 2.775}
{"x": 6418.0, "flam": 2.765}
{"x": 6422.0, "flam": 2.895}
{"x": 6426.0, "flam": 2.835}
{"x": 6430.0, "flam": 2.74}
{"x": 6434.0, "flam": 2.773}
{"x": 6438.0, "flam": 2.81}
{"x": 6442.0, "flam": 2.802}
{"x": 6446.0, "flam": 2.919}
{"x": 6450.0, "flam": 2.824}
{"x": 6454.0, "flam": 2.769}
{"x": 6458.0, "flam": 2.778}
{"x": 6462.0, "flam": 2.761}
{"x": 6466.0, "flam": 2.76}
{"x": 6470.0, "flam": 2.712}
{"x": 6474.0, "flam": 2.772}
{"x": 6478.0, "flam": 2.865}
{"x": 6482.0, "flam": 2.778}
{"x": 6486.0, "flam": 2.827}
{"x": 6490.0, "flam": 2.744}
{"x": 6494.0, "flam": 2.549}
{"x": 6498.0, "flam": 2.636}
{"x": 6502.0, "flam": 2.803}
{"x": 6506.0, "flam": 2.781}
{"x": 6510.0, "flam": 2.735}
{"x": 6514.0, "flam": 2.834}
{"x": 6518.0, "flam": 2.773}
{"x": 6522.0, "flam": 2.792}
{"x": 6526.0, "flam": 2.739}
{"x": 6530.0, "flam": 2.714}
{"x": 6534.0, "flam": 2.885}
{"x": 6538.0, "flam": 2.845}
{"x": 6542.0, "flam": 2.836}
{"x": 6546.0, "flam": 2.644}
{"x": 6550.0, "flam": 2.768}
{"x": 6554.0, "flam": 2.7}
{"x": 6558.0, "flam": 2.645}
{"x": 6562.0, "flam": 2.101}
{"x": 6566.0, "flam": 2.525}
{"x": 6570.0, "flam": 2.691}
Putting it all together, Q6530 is -1.9 angstrom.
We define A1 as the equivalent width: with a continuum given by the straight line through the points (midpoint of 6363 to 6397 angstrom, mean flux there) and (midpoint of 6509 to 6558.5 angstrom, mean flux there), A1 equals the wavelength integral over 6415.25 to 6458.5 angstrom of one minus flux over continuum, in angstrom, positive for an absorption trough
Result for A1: 0.5 angstrom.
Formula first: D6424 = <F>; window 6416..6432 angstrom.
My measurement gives 2.81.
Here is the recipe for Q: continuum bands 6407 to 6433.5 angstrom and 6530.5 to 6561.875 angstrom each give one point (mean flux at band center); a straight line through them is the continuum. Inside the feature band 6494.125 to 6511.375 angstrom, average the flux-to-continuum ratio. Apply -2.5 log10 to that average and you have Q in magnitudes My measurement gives 0.01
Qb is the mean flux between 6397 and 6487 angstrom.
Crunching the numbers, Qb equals 2.78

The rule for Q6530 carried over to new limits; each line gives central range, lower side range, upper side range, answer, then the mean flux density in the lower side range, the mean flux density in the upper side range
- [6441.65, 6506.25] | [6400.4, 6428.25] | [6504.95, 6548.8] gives 0.1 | 2.76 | 2.78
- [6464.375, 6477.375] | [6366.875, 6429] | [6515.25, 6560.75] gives 0.1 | 2.83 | 2.75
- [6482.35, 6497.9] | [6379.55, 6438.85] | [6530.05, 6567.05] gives 0.1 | 2.8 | 2.67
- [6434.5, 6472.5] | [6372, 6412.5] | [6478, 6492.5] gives 0.1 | 2.82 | 2.79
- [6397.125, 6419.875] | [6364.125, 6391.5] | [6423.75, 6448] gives 1.0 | 2.9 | 2.81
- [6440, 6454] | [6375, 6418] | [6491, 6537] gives -0.3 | 2.81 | 2.75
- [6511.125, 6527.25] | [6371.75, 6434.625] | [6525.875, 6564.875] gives -0.5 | 2.81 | 2.68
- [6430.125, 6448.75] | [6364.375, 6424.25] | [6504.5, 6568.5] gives -0.2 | 2.83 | 2.71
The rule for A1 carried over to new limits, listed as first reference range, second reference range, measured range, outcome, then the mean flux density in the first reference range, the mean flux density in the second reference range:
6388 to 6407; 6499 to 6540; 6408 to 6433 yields 0.1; 2.79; 2.79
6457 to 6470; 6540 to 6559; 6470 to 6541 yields -0.7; 2.76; 2.72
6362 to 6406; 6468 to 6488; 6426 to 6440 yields 0.2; 2.85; 2.79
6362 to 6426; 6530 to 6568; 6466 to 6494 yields -0.3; 2.83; 2.66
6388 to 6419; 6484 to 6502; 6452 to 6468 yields -0.2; 2.77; 2.7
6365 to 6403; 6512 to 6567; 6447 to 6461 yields 0.0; 2.87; 2.7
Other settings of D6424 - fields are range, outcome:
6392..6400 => 2.83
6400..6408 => 2.68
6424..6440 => 2.79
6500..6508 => 2.79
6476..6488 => 2.82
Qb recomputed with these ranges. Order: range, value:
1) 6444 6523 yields 2.77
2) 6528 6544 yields 2.82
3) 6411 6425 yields 2.8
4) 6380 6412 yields 2.8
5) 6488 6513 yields 2.71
